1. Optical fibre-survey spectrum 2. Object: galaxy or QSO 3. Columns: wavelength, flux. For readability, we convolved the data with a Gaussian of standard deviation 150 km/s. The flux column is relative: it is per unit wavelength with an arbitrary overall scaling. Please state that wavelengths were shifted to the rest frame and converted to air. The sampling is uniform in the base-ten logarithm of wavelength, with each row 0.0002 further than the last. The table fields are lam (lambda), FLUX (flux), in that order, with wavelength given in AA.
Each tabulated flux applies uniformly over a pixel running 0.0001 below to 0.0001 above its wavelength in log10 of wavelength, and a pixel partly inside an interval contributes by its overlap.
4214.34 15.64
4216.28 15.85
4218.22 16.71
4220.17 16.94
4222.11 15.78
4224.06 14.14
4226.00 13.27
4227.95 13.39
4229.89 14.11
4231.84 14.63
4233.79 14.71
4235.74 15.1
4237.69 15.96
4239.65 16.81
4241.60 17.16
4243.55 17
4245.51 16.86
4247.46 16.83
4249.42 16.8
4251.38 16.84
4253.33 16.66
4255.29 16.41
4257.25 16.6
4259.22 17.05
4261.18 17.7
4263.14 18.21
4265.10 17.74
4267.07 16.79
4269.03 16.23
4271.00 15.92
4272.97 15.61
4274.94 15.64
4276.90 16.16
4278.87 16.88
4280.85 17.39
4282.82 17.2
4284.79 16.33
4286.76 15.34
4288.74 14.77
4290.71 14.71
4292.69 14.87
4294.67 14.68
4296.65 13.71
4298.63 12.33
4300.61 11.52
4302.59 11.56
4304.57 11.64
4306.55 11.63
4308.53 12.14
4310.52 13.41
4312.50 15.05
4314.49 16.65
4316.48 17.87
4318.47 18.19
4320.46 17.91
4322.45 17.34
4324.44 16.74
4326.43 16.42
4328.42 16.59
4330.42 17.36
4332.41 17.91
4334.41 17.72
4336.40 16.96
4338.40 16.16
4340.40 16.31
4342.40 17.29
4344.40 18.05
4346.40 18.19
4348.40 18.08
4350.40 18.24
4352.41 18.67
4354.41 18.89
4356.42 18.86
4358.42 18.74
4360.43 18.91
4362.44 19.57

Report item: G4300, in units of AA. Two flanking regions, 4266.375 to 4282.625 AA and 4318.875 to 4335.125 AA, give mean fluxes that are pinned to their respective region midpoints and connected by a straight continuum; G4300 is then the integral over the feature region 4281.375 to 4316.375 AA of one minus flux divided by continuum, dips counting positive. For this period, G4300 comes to 5.5 AA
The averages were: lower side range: 16.4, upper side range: 17.3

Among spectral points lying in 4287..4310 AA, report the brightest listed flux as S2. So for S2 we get 14.87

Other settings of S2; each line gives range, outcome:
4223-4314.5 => 18.21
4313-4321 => 18.19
